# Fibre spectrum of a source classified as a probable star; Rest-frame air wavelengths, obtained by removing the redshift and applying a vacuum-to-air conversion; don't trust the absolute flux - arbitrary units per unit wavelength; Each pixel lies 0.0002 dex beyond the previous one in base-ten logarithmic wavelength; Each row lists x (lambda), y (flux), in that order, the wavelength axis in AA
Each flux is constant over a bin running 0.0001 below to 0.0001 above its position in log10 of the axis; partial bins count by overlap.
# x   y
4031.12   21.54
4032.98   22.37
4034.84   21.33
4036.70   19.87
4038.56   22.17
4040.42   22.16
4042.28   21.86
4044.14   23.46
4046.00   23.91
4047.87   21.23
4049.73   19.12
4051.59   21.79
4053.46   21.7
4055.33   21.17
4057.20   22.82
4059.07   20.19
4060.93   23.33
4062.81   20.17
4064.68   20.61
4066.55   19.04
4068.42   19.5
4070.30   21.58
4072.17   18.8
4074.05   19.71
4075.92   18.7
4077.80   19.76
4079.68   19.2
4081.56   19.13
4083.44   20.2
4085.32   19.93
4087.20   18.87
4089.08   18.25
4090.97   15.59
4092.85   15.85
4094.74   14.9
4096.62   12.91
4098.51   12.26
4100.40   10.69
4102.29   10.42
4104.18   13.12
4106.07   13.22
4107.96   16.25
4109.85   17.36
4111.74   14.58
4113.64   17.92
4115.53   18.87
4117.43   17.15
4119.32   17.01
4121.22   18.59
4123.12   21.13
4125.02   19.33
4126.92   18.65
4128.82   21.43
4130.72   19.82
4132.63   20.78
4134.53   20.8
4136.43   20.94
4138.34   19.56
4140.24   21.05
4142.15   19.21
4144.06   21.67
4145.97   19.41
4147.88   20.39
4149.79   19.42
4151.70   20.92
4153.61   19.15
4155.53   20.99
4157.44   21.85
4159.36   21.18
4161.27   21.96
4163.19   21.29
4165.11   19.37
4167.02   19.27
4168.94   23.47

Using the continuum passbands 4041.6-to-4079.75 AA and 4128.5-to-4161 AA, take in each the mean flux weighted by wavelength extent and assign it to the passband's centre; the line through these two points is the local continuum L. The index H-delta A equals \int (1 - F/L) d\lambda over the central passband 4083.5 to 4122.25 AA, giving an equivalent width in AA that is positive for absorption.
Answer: 9.16 AA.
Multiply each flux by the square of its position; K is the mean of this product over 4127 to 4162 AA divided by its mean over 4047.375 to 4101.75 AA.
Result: 1.13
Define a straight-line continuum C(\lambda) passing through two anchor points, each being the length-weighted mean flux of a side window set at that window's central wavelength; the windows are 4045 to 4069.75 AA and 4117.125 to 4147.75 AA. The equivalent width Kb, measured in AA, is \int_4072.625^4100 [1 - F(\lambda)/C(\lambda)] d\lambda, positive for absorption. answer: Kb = 4.3 AA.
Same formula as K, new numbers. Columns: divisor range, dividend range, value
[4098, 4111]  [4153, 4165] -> 1.61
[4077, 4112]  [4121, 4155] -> 1.29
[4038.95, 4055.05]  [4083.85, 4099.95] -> 0.75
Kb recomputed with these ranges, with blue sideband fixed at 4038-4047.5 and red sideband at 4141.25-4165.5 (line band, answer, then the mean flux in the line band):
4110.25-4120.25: 2.0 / 17.1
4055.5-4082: 2.3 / 20.2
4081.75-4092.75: 1.7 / 18.4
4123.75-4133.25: 0.5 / 20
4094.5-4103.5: 4.0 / 12.1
